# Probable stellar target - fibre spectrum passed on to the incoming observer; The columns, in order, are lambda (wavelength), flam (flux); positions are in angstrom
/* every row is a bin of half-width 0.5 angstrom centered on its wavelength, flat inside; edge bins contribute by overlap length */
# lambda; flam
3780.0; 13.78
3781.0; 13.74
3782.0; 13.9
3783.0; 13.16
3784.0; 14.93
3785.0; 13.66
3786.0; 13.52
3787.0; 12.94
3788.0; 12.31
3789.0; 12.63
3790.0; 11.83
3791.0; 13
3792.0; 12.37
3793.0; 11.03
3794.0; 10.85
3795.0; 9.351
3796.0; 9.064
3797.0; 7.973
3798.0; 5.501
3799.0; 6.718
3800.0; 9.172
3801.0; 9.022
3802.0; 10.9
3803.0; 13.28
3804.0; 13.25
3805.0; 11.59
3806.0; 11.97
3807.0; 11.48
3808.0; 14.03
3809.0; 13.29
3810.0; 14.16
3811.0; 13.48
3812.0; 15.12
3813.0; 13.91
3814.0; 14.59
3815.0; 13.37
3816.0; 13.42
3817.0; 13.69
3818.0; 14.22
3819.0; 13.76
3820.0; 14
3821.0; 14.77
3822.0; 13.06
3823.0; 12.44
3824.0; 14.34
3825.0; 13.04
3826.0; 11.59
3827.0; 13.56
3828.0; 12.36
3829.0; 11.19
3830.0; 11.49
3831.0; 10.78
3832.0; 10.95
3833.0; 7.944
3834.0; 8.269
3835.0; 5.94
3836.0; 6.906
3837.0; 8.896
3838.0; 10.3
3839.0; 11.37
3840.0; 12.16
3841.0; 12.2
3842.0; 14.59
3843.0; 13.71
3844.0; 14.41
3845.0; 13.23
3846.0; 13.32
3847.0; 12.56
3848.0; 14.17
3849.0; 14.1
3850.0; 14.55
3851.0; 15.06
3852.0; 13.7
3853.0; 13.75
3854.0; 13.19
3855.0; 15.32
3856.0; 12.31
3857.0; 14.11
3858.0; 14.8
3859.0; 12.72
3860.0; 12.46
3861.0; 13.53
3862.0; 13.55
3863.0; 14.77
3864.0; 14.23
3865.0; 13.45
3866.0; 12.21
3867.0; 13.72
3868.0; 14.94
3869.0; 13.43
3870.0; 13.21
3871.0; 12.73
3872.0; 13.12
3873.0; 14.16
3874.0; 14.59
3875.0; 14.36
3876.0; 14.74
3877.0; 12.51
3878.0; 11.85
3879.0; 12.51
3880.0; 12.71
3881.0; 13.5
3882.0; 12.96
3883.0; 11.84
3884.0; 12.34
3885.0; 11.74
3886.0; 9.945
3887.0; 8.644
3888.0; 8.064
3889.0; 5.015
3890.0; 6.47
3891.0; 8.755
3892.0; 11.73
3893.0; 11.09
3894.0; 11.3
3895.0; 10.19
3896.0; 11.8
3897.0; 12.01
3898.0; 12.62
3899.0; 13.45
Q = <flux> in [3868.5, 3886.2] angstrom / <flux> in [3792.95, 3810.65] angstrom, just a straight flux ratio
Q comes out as 1.21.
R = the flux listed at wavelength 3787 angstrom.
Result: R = 12.94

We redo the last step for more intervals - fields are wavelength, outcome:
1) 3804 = 13.25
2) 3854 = 13.19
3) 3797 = 7.973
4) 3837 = 8.896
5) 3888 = 8.064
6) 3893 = 11.09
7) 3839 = 11.37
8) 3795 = 9.351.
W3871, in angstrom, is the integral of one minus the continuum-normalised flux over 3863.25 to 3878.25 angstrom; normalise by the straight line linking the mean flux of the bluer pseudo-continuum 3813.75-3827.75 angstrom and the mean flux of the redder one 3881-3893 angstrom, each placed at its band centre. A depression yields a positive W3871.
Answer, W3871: -3.8 angstrom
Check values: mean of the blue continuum 13.5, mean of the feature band 13.6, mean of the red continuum 9.98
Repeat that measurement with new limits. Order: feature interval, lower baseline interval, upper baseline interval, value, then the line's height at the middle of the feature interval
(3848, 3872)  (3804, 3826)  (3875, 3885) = -1.33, 13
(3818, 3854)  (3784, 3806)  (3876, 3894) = -4.38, 11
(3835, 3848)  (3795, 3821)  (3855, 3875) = 1.18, 13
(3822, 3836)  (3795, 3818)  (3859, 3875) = 1.62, 12.5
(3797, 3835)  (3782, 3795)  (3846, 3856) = 3.37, 13.2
